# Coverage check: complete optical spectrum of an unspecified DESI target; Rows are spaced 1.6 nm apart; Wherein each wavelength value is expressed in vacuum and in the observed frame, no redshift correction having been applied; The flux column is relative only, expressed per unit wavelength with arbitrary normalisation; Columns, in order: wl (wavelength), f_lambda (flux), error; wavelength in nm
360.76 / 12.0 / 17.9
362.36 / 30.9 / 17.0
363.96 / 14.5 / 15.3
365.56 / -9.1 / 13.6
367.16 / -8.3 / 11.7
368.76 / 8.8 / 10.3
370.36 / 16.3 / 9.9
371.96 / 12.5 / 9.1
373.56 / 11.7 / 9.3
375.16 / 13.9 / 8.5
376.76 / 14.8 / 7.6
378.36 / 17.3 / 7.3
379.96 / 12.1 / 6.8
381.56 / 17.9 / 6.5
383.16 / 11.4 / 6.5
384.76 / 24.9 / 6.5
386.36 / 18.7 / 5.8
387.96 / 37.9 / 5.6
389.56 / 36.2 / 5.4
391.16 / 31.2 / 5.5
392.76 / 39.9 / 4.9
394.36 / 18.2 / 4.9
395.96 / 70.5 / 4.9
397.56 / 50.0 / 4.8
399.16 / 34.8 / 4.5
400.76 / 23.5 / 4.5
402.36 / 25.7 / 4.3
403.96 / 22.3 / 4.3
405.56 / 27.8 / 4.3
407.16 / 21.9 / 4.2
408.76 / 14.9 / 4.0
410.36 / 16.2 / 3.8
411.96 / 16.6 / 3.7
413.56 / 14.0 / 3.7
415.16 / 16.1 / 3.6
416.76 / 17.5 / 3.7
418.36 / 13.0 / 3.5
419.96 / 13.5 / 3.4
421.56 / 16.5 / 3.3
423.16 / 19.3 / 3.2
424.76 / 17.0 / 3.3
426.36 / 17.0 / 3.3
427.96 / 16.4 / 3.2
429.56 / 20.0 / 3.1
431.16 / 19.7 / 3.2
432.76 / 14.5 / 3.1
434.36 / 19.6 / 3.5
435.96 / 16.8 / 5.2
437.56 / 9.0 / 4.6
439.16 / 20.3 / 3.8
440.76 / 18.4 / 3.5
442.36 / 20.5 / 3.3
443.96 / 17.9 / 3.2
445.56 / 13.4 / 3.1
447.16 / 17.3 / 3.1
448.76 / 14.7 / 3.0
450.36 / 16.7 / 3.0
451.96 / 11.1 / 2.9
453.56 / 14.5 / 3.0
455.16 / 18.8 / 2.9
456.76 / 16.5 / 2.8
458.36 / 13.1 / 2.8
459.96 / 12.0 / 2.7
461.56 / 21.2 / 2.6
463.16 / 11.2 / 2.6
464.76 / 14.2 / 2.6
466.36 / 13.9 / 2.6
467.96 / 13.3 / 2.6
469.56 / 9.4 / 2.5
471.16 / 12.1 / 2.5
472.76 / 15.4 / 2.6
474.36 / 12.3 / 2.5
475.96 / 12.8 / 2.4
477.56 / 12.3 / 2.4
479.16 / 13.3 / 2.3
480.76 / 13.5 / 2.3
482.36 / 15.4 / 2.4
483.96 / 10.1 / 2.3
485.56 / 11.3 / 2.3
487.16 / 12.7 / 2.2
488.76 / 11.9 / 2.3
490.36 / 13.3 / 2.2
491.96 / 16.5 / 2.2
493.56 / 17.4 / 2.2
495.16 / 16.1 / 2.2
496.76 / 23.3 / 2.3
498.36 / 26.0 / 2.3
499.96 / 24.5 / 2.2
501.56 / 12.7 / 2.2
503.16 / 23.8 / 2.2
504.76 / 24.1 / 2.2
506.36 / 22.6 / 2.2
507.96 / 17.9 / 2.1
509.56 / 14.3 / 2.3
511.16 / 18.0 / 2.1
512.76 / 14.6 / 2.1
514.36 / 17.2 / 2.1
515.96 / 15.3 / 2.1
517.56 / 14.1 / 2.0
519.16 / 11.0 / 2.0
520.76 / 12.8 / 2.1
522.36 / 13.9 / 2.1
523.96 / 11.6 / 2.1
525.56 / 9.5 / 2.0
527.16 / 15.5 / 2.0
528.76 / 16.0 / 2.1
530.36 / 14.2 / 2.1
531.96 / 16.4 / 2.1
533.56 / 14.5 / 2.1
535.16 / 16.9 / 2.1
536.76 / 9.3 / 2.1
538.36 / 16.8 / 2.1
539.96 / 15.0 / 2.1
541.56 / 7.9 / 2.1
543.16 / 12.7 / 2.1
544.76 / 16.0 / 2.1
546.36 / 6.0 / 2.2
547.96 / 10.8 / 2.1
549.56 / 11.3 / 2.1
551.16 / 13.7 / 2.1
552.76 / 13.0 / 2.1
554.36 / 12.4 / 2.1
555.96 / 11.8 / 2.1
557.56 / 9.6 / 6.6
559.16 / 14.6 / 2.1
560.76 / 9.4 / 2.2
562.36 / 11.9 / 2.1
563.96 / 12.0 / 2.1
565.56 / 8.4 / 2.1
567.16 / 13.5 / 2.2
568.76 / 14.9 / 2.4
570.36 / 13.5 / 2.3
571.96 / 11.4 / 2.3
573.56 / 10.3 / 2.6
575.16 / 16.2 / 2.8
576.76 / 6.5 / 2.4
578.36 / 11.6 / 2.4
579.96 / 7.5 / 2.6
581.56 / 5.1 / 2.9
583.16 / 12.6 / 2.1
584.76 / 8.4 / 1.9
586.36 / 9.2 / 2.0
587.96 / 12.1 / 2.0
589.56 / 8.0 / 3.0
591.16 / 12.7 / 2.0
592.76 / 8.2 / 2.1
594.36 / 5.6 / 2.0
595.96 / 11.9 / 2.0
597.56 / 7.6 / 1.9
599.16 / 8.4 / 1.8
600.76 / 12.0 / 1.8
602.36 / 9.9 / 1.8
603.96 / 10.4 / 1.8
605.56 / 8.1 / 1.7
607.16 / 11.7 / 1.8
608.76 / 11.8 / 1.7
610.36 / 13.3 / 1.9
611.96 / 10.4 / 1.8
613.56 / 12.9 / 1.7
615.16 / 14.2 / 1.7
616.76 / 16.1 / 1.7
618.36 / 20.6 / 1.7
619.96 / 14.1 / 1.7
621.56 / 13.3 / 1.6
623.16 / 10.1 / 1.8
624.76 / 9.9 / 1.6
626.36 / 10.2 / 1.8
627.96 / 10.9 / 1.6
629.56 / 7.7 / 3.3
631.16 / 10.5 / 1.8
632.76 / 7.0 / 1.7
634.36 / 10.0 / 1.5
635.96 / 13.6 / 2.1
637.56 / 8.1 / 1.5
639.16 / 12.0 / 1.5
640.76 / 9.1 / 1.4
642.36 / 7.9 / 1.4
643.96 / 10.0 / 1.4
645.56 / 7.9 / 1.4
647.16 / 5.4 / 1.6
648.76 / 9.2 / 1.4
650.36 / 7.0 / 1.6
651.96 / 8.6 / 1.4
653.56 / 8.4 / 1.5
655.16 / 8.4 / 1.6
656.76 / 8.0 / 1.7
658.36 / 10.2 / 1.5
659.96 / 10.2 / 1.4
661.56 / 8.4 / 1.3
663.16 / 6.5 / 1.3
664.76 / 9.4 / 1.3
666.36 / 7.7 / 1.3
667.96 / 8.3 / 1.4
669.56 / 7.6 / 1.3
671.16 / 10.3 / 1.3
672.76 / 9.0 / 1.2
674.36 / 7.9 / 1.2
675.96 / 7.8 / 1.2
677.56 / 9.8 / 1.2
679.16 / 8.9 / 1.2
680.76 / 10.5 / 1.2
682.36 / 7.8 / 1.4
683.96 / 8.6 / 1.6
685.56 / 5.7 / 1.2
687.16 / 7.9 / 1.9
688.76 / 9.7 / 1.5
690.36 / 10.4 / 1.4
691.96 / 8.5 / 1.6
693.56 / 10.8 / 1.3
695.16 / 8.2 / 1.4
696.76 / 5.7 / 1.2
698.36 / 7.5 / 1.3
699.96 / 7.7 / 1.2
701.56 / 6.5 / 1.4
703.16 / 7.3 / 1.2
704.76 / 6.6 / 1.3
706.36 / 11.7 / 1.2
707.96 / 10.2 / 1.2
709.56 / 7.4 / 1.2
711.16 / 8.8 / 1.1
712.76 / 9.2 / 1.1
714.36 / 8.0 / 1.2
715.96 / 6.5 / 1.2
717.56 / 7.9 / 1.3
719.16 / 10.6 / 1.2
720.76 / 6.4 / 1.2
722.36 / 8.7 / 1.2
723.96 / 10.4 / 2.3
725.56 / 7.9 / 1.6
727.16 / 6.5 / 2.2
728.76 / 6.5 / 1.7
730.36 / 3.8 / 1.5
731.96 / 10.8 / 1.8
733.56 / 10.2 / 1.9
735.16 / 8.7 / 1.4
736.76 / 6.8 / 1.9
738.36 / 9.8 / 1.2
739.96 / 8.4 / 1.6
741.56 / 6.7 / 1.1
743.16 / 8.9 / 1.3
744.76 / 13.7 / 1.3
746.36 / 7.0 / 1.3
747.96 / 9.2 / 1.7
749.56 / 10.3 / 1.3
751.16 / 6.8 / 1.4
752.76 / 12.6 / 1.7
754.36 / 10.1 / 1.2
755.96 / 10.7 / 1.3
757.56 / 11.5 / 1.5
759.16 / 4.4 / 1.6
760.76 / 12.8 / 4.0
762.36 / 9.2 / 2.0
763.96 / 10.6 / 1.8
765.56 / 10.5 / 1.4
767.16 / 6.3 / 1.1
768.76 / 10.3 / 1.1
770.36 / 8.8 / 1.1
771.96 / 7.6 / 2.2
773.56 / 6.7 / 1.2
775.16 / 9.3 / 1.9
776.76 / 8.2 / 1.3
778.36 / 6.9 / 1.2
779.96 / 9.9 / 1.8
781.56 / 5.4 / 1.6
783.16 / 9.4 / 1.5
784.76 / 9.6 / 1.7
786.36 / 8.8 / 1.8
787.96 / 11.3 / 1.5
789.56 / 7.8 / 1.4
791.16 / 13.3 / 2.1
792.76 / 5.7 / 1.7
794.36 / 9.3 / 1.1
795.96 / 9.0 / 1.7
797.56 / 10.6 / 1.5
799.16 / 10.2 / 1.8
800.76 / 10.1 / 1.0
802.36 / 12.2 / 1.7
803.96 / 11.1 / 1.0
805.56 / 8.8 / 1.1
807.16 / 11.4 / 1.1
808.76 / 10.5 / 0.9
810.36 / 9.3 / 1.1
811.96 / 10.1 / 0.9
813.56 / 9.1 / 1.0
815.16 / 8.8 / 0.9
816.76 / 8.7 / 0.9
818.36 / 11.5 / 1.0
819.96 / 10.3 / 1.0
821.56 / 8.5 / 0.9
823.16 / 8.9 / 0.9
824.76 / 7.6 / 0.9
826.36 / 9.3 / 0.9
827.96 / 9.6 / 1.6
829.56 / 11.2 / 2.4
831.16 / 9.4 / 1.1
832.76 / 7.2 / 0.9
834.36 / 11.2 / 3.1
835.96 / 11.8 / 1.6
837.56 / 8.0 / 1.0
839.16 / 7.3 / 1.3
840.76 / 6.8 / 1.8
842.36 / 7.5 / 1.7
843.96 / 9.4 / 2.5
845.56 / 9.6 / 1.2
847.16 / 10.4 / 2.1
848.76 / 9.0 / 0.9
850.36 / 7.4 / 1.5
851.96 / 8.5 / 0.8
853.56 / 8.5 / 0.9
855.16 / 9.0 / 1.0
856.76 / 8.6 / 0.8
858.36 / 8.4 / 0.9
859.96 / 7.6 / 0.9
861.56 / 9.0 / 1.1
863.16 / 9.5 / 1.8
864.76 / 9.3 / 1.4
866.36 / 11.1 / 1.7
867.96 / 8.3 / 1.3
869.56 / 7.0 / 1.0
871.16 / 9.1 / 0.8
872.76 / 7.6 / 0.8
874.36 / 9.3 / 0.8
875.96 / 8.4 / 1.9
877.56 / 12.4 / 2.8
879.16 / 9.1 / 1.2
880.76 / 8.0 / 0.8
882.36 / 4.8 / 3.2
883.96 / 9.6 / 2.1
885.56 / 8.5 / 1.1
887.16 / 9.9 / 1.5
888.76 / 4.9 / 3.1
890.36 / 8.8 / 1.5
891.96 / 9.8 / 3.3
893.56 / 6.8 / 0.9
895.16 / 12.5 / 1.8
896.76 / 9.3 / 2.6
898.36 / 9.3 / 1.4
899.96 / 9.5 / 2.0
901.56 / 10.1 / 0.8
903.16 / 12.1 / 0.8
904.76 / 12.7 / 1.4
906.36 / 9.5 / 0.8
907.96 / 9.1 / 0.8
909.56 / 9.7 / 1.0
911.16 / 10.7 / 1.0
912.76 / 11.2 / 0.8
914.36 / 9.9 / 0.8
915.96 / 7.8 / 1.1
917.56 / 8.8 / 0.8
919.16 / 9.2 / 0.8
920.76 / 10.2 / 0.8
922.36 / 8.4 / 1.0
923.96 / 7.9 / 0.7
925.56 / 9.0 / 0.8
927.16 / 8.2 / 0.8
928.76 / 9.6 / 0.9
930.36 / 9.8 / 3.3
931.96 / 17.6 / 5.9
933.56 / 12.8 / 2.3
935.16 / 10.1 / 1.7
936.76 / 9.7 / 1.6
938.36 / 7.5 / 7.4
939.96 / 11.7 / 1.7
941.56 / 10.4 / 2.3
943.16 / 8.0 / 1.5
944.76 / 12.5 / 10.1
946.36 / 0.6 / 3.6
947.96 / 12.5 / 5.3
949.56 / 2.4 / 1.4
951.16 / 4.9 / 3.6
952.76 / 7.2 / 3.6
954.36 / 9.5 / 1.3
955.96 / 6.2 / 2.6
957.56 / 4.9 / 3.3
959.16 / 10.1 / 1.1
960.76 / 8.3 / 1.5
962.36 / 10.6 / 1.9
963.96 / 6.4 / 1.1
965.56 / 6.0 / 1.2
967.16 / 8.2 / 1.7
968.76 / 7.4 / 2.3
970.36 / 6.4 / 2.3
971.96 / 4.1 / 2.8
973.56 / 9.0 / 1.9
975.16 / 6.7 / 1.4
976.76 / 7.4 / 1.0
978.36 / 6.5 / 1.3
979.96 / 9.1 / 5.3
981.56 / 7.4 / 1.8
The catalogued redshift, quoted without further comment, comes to 2.249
